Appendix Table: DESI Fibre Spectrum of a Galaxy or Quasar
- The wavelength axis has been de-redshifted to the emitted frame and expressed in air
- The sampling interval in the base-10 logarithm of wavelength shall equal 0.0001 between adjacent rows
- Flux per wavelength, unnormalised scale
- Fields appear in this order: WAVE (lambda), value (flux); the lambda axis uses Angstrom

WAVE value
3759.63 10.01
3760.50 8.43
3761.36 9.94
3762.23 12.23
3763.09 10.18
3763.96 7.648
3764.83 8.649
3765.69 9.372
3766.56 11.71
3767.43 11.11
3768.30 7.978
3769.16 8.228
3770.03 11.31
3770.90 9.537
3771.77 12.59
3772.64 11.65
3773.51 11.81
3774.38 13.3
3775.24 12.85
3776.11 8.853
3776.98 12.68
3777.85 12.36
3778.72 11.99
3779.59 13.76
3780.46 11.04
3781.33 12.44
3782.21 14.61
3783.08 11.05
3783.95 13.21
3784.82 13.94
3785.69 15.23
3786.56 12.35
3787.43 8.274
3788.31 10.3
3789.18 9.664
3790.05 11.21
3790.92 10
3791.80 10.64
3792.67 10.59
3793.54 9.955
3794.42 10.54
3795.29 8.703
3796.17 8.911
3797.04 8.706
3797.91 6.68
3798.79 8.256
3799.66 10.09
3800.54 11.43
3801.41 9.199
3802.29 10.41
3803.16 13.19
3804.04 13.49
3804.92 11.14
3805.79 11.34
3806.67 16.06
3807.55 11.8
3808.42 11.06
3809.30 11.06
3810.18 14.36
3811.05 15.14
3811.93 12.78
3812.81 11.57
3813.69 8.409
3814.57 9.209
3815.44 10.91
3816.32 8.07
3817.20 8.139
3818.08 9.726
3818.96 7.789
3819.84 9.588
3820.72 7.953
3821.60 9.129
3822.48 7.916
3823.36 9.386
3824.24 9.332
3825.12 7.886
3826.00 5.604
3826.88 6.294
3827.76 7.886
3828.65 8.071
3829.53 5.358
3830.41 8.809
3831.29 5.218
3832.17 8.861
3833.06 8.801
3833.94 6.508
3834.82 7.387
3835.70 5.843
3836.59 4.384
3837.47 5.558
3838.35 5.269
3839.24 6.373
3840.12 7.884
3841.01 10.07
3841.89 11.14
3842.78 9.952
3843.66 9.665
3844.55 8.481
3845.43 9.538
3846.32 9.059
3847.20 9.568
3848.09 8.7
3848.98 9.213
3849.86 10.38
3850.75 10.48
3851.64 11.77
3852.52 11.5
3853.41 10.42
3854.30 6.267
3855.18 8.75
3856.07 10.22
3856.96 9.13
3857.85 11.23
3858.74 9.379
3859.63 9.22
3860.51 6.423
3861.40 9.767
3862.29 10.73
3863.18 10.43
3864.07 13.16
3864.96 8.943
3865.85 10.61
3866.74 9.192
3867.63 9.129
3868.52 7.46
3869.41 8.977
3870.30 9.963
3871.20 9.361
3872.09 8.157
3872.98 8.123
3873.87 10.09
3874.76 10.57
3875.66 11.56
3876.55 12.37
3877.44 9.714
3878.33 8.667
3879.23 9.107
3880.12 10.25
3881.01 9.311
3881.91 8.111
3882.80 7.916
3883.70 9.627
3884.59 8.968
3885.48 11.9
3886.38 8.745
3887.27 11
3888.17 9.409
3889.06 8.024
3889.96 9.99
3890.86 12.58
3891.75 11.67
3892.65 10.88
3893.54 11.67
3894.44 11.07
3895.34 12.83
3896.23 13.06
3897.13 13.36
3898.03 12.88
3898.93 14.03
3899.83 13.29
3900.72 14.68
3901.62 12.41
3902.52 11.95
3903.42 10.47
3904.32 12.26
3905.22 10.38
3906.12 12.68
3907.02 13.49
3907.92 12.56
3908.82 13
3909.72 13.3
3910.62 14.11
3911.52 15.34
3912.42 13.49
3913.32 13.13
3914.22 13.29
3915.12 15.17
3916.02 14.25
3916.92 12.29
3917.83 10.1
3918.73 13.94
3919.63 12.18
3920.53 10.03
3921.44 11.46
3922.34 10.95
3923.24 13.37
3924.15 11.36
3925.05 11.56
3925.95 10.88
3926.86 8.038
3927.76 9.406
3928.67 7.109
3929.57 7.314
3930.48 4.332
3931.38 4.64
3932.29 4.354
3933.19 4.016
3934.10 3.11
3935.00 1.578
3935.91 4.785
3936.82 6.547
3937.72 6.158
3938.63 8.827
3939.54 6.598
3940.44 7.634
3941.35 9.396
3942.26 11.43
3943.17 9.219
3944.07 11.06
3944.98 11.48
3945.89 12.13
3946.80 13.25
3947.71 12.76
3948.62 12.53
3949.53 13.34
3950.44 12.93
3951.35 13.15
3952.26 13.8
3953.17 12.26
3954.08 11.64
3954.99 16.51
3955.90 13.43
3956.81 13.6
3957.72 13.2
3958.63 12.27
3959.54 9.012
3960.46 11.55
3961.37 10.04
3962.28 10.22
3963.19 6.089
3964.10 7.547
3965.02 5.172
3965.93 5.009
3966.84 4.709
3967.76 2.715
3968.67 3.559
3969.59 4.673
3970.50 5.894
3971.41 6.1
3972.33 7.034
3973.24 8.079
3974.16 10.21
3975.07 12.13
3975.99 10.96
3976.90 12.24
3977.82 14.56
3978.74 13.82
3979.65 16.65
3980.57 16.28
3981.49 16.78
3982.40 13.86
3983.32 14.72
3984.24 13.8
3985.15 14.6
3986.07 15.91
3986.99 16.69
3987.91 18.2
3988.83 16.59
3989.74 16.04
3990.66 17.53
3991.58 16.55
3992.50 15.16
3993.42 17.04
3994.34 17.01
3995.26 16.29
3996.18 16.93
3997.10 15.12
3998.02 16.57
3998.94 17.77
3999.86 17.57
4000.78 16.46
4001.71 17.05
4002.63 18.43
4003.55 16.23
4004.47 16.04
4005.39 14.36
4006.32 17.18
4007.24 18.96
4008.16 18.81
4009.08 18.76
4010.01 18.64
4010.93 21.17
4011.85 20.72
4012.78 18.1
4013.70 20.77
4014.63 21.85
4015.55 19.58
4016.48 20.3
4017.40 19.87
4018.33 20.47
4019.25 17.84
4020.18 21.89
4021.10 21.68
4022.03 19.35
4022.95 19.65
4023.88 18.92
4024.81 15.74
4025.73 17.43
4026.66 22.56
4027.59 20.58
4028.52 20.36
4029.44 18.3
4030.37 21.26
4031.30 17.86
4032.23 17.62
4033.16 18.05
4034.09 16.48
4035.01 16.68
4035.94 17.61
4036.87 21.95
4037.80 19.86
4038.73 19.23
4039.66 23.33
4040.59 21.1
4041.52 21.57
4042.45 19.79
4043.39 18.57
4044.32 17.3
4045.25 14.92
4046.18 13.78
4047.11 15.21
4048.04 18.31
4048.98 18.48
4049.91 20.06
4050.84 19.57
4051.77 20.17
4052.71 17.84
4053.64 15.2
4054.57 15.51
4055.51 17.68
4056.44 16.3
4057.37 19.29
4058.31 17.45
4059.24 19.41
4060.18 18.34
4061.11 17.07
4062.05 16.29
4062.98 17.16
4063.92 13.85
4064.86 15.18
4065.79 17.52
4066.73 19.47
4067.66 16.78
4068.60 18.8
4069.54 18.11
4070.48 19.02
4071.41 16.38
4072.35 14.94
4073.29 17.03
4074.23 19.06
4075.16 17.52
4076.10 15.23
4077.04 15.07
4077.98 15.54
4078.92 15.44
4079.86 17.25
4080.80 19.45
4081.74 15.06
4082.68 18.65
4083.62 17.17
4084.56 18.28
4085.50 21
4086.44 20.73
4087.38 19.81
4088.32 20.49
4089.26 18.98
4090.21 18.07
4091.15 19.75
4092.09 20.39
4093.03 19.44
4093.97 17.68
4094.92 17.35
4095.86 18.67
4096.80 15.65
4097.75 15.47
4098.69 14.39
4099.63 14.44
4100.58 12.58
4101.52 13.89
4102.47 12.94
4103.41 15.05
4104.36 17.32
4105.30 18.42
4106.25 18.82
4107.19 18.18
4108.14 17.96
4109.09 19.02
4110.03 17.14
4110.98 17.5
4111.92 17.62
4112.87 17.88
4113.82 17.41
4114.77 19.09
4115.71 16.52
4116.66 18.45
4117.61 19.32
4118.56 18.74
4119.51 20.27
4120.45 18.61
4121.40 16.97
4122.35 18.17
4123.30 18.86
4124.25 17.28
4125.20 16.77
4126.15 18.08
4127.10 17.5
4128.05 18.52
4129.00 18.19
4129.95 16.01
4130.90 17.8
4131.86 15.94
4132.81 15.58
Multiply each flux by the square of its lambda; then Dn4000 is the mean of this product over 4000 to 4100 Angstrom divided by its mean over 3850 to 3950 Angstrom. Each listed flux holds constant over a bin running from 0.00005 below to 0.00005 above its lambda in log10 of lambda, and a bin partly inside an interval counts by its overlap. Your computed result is 1.9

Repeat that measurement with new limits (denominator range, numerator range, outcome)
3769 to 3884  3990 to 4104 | 2.04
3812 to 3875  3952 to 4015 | 1.69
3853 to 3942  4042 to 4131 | 1.90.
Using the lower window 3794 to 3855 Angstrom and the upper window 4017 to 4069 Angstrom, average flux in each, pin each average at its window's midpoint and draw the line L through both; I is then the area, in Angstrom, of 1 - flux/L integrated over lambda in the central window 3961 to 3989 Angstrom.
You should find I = 8.8 Angstrom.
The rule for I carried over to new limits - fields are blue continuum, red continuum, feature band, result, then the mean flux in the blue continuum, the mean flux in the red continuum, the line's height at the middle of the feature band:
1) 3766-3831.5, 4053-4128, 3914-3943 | 9.89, 10.4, 17.5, 13.6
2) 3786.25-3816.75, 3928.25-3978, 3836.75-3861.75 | 2.69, 10.7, 8.95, 10.2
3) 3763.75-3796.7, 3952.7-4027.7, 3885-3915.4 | 2.20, 11.1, 14.8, 13.2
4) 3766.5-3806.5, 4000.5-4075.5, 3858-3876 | 5.14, 11.1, 18.4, 13.4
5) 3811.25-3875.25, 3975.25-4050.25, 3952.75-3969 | 6.05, 8.87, 17.8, 15.1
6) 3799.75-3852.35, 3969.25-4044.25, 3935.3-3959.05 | 5.66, 9.33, 17.1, 14.5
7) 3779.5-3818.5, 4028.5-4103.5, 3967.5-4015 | 2.59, 11.1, 17.7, 15.8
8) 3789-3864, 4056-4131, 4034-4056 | -3.21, 9.39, 17.5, 16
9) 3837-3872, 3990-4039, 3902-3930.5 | 2.22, 9.3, 18.4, 12.8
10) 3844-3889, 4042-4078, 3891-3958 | 4.10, 9.61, 17.3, 11.9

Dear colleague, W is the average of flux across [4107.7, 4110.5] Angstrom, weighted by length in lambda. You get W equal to 18.1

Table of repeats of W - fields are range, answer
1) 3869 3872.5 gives 9.11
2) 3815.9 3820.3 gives 8.65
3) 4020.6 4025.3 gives 19.1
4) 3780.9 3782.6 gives 13.4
